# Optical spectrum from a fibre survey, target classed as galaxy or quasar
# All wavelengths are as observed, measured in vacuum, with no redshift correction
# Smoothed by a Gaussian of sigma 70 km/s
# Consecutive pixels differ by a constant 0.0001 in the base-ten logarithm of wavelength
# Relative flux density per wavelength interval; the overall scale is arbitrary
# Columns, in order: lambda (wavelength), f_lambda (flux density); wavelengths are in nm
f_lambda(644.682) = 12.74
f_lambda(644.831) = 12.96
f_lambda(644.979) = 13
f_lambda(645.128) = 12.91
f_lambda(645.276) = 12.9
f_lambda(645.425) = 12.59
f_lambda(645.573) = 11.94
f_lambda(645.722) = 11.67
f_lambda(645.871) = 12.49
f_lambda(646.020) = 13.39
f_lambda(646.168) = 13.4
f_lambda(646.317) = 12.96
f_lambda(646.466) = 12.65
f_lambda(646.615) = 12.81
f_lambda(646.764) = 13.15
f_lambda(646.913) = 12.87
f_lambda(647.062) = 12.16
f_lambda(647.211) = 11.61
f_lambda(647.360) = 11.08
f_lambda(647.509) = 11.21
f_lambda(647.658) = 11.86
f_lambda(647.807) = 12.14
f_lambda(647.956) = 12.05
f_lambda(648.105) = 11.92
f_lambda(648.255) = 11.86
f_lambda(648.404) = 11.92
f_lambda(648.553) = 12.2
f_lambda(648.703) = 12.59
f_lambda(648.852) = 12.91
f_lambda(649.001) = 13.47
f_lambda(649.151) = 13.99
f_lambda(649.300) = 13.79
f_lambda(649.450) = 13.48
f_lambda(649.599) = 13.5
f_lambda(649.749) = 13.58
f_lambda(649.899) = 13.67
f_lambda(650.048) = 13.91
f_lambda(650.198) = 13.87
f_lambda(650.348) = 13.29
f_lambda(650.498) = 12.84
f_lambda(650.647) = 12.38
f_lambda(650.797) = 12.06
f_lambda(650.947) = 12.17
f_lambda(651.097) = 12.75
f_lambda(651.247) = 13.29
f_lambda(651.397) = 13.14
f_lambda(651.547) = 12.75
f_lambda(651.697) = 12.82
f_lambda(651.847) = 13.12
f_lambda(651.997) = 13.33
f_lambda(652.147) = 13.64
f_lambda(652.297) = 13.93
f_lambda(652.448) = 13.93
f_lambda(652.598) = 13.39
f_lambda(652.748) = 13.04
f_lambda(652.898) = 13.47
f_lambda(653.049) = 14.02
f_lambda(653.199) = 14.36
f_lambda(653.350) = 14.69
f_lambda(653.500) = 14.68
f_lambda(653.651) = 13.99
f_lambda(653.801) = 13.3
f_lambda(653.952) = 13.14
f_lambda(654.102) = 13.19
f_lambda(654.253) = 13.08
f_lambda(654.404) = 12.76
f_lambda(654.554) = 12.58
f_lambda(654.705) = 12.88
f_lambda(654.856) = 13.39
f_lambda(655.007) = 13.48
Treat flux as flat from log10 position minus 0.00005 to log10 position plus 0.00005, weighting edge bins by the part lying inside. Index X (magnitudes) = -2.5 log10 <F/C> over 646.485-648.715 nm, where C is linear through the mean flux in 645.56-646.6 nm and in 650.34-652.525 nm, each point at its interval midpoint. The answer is 0.06 mag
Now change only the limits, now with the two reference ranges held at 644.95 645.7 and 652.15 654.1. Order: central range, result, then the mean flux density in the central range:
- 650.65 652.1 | 0.058 mag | 12.8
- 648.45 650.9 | 0.005 mag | 13.2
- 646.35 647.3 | 0.024 mag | 12.5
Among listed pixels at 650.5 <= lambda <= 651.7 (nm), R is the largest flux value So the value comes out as 13.29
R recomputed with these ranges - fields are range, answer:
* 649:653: 13.99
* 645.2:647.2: 13.4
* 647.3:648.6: 12.2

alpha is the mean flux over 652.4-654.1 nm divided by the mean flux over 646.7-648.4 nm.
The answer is 1.15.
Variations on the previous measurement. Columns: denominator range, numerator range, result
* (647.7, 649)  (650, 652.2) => 1.06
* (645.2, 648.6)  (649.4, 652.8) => 1.07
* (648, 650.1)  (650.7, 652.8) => 1.00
